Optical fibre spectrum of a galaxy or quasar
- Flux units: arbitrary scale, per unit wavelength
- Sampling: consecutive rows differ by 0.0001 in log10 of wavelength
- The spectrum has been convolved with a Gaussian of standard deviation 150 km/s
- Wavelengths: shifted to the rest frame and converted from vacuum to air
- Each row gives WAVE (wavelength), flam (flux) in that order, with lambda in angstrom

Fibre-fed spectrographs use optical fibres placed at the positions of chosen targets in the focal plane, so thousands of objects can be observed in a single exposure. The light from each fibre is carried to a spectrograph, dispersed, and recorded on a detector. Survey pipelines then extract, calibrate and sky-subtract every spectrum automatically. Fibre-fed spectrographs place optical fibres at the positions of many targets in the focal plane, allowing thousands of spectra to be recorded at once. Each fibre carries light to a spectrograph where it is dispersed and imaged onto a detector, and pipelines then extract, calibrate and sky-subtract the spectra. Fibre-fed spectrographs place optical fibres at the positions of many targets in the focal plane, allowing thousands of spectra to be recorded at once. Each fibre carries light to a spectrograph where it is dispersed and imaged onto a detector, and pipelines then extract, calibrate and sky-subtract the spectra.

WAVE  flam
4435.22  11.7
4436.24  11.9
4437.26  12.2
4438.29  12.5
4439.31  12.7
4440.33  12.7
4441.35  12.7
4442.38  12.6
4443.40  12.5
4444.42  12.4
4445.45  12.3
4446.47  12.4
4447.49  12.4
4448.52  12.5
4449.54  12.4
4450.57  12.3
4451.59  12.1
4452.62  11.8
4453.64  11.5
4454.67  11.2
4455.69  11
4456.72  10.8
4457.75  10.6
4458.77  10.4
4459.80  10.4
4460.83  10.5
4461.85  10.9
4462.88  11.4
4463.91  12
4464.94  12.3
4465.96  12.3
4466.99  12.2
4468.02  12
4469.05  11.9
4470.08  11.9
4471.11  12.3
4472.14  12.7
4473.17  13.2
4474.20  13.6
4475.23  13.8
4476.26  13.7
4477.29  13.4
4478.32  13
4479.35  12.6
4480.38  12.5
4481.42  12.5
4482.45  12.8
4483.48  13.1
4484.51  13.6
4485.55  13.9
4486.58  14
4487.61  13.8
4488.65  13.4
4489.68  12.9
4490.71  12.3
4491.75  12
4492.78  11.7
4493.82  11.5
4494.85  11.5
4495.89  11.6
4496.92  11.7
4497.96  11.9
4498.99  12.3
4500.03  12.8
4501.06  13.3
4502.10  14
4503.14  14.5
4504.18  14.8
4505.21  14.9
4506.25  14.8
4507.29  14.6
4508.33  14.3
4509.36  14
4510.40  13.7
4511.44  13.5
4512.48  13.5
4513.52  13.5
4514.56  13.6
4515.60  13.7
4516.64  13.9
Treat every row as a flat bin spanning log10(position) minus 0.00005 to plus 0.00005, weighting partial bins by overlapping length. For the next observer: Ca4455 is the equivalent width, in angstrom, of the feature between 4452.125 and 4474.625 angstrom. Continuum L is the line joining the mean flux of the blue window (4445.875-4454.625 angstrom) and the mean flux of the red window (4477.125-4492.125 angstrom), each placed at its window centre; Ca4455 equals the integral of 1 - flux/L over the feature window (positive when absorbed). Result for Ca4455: 1.5 angstrom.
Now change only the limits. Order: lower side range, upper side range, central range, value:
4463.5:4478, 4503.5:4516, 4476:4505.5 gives 1.0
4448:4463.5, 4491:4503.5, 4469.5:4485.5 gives -1.5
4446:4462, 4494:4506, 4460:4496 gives -0.7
